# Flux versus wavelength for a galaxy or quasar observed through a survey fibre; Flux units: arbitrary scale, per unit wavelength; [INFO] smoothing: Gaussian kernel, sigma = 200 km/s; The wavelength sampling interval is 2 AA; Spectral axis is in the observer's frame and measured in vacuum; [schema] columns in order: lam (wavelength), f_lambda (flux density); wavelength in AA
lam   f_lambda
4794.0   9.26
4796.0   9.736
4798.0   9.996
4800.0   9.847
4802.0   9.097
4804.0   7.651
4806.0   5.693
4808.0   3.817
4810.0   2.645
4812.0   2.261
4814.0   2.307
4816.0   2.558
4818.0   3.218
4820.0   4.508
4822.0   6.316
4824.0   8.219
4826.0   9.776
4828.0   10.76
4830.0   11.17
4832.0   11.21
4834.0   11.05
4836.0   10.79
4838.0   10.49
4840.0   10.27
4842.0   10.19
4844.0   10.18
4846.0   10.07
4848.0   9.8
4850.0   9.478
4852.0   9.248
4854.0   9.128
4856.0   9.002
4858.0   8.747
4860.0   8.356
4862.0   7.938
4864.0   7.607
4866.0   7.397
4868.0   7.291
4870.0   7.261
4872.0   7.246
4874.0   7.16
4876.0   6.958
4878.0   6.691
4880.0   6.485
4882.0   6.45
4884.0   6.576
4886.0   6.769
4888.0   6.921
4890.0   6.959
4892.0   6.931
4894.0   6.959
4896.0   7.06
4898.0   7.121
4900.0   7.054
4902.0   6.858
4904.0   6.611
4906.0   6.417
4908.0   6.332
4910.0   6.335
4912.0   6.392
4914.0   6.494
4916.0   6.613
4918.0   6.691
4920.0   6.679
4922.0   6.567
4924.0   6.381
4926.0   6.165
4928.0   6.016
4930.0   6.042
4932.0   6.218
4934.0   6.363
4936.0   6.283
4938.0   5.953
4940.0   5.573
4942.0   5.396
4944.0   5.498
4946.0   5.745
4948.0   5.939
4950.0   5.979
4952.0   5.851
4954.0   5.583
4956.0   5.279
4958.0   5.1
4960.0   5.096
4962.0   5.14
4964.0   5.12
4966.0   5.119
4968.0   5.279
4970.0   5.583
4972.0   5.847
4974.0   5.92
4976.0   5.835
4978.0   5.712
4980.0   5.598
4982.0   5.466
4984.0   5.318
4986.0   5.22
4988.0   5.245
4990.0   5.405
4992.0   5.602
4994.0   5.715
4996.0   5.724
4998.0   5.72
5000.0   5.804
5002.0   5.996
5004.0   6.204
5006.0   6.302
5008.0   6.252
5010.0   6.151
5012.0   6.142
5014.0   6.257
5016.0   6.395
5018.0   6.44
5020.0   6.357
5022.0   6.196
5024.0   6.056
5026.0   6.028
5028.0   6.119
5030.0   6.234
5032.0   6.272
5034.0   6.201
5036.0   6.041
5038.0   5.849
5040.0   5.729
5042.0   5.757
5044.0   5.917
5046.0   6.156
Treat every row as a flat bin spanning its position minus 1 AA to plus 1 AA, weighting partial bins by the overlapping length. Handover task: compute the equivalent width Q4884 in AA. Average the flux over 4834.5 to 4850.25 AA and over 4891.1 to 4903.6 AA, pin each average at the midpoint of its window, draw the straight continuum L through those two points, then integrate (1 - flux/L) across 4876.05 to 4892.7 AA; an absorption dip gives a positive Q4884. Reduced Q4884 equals 2.1 AA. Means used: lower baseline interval 10.2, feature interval 6.73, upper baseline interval 6.98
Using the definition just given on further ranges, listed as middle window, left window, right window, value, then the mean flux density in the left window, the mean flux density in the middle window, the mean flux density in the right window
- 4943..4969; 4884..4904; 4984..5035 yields 3.98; 6.92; 5.44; 5.99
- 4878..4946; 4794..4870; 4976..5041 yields 6.16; 8.05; 6.45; 5.93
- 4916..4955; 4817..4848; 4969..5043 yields 6.45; 9.23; 6.06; 5.91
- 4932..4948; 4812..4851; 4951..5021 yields 1.59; 8.38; 5.86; 5.71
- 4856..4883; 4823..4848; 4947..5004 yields 5.21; 10.3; 7.41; 5.55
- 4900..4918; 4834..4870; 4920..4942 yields 1.13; 9.17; 6.55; 6.15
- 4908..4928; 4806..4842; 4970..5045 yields 0.26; 7.18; 6.45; 5.92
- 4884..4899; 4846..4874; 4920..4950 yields 0.91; 8.37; 6.93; 6.03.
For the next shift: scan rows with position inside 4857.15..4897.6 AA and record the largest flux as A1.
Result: 8.747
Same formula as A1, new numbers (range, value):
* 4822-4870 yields 11.21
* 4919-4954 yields 6.679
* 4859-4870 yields 8.356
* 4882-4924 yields 7.121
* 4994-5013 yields 6.302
